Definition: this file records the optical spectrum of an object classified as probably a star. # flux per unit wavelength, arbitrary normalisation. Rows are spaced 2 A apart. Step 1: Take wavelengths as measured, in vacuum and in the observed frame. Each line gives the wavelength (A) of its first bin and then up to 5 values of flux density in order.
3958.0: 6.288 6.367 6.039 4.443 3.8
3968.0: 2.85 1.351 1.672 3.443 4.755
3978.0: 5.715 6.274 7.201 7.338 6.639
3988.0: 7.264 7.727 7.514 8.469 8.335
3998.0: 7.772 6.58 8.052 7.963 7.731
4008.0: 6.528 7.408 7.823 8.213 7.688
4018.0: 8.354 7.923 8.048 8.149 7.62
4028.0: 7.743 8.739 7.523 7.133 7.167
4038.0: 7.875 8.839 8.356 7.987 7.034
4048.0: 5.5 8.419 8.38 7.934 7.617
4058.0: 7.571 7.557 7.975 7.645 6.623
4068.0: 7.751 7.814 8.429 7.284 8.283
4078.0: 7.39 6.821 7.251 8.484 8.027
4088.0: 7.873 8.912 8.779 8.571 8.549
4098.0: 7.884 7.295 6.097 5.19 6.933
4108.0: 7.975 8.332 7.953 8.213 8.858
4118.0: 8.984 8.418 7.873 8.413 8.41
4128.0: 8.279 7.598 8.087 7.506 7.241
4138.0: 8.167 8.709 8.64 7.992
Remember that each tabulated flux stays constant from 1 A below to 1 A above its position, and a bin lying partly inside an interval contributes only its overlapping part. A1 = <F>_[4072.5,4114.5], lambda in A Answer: 7.72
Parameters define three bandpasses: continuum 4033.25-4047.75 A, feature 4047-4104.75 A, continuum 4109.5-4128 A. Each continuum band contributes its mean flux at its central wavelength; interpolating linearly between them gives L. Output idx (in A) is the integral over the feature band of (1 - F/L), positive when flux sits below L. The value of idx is 2.3 A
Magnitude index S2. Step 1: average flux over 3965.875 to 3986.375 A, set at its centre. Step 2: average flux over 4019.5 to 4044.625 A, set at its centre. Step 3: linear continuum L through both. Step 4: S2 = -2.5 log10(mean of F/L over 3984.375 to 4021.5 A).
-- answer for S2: -0.239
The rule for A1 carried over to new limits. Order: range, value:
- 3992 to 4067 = 7.73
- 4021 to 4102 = 7.8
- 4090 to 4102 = 8.1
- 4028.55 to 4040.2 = 7.81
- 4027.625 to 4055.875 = 7.76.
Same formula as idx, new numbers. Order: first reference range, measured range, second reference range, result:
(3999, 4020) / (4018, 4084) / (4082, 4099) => 2.2 A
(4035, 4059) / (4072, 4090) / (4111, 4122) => 0.6 A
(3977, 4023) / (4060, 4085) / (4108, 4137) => 0.8 A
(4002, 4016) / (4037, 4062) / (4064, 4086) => -0.4 A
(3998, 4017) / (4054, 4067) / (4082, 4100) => 0.8 A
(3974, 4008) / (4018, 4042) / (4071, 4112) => -2.0 A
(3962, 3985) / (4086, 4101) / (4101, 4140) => -2.1 A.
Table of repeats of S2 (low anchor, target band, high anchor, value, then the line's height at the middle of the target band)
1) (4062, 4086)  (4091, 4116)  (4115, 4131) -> 0.05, 8.07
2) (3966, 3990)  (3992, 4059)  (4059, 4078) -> -0.22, 6.42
